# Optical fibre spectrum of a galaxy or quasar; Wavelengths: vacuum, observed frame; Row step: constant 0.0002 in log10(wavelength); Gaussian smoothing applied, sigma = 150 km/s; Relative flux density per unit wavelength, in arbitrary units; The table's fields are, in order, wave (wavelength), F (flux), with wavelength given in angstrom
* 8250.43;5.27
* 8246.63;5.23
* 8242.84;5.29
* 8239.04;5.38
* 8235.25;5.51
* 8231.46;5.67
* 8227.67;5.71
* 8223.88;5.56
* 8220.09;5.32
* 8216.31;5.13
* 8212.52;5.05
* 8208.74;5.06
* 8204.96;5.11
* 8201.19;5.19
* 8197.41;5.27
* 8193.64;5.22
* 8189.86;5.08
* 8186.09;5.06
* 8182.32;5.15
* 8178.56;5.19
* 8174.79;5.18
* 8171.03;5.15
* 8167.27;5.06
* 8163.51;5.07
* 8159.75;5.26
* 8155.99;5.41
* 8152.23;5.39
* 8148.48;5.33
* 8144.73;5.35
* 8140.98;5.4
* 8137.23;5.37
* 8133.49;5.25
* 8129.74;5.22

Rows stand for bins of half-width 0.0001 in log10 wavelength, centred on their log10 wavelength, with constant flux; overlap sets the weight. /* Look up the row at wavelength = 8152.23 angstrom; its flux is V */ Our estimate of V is 5.39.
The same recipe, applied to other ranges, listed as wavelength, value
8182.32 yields 5.15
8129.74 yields 5.22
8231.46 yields 5.67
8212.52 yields 5.05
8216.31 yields 5.13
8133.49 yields 5.25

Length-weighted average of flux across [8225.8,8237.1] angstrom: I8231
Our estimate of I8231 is 5.63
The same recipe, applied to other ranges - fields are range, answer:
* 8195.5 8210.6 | 5.16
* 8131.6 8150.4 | 5.34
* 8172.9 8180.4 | 5.18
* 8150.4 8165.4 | 5.28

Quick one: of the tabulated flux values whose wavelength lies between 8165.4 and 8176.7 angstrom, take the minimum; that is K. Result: 5.06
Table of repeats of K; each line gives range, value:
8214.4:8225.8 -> 5.13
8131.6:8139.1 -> 5.25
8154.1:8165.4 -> 5.07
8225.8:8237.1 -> 5.51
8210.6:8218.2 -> 5.05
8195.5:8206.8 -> 5.11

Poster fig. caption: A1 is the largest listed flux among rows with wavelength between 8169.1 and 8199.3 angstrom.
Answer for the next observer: 5.27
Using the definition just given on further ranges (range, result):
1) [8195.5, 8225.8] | 5.56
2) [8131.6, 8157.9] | 5.41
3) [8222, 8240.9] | 5.71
